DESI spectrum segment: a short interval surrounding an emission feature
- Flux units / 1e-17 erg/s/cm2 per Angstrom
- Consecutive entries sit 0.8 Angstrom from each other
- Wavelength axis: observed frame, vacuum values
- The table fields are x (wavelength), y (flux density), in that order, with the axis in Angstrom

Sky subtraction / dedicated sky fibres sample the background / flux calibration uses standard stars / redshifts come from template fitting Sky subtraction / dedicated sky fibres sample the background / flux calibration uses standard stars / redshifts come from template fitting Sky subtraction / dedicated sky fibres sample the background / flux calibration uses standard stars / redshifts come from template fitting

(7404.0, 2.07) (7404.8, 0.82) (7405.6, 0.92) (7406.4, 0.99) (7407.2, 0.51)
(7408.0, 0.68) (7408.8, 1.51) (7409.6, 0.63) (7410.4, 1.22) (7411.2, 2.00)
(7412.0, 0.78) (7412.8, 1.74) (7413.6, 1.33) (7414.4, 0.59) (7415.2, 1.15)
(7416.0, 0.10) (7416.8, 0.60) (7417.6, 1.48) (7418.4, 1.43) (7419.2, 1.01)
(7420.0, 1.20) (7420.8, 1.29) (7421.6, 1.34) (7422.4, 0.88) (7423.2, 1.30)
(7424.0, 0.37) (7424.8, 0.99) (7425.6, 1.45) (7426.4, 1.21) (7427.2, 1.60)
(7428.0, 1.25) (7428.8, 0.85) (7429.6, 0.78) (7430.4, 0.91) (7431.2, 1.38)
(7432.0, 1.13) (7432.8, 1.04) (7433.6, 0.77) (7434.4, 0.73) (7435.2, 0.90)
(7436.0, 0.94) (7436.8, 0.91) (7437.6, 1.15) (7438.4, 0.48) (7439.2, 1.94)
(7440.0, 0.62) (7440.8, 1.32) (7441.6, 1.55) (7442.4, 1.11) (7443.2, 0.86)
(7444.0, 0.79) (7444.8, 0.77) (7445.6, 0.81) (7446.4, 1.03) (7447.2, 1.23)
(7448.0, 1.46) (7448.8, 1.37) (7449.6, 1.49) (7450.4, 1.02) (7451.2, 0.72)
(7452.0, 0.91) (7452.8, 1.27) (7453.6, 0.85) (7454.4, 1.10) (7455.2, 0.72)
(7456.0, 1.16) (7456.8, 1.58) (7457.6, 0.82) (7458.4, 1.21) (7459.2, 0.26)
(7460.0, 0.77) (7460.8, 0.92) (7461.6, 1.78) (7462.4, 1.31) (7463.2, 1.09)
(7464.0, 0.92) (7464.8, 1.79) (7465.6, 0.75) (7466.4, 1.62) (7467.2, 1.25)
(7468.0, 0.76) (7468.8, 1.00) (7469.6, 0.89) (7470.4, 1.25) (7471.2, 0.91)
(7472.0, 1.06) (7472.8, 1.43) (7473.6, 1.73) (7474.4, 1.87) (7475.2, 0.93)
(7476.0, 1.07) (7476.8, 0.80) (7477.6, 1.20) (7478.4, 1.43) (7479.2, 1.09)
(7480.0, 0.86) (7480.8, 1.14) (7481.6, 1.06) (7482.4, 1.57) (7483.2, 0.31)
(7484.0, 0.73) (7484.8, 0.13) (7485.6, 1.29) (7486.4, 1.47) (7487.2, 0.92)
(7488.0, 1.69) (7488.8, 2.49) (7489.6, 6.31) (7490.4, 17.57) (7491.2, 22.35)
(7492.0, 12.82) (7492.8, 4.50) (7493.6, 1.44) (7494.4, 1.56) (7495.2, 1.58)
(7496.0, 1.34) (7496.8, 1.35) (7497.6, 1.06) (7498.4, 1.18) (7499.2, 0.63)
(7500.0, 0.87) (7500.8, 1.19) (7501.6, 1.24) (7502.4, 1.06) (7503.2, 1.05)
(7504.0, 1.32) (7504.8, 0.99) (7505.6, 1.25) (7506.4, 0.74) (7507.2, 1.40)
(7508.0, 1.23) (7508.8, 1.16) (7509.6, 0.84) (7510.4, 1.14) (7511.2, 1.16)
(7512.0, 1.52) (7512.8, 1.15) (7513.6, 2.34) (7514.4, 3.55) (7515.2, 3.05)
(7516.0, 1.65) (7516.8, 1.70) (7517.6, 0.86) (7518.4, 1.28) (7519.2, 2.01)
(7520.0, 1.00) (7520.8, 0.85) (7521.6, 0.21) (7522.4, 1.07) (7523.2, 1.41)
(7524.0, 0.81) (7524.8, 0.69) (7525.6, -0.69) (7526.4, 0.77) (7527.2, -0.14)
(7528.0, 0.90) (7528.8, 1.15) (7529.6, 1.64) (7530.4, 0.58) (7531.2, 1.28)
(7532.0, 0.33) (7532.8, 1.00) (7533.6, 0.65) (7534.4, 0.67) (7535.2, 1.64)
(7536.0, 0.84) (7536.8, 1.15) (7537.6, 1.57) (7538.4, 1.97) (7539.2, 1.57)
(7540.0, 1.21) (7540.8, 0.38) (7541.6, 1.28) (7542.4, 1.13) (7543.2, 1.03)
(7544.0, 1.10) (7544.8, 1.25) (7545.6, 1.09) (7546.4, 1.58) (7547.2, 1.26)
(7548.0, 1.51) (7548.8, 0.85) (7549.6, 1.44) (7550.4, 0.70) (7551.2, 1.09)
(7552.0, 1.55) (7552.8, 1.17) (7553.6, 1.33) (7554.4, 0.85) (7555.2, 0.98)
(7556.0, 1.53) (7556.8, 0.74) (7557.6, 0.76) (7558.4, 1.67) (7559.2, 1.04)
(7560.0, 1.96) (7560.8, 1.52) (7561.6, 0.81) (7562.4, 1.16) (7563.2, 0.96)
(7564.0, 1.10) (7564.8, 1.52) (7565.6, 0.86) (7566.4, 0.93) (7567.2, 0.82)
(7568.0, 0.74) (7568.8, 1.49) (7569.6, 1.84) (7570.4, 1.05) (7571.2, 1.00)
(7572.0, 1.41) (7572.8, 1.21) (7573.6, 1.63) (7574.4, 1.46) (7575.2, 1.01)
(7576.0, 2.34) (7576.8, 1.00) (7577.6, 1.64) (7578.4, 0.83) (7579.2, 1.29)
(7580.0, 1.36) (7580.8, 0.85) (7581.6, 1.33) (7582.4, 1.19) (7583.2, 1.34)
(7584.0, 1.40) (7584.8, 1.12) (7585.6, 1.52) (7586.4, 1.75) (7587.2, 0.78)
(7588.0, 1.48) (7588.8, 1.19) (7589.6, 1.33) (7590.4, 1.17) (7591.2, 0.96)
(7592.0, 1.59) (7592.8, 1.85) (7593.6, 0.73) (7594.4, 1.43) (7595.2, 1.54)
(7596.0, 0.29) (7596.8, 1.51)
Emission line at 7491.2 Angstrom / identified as H-alpha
